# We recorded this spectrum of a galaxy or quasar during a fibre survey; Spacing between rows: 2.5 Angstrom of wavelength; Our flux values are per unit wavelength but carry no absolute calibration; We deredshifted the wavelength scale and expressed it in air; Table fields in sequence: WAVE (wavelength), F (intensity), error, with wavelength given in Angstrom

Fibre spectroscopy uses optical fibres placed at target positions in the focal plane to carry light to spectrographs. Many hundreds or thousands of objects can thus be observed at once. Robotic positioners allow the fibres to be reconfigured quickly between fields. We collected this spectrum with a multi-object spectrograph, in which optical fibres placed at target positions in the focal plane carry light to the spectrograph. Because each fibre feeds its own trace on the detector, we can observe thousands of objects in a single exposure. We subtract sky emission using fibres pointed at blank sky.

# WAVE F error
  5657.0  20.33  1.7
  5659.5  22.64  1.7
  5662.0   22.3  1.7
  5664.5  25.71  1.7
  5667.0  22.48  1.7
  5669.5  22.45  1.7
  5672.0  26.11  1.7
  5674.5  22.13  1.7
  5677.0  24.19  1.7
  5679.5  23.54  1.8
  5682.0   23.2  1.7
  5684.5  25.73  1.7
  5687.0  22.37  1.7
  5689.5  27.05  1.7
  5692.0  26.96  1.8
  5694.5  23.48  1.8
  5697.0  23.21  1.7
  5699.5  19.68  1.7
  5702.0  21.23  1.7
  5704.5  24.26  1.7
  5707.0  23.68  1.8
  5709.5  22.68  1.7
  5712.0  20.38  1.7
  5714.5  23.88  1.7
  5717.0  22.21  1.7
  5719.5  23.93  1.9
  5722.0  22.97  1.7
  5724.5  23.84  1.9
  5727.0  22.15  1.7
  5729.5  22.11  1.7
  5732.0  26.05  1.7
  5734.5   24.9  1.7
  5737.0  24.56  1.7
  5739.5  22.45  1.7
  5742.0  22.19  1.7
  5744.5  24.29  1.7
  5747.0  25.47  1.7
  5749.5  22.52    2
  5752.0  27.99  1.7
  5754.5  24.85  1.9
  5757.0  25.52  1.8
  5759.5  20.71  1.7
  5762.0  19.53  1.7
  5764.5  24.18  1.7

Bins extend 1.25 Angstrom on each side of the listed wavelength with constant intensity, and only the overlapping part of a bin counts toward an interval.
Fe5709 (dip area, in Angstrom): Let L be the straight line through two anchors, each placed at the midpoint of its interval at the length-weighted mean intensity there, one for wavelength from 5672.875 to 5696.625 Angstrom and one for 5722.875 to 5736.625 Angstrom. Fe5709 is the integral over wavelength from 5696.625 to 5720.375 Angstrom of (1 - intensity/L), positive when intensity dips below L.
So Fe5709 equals 1.6 Angstrom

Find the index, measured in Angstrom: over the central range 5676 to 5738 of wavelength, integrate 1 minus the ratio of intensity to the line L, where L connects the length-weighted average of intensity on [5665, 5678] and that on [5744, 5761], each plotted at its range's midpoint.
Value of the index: 1.1 Angstrom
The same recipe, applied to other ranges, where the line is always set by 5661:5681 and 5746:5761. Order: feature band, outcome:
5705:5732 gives 1.2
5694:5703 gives 0.8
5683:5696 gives -0.7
